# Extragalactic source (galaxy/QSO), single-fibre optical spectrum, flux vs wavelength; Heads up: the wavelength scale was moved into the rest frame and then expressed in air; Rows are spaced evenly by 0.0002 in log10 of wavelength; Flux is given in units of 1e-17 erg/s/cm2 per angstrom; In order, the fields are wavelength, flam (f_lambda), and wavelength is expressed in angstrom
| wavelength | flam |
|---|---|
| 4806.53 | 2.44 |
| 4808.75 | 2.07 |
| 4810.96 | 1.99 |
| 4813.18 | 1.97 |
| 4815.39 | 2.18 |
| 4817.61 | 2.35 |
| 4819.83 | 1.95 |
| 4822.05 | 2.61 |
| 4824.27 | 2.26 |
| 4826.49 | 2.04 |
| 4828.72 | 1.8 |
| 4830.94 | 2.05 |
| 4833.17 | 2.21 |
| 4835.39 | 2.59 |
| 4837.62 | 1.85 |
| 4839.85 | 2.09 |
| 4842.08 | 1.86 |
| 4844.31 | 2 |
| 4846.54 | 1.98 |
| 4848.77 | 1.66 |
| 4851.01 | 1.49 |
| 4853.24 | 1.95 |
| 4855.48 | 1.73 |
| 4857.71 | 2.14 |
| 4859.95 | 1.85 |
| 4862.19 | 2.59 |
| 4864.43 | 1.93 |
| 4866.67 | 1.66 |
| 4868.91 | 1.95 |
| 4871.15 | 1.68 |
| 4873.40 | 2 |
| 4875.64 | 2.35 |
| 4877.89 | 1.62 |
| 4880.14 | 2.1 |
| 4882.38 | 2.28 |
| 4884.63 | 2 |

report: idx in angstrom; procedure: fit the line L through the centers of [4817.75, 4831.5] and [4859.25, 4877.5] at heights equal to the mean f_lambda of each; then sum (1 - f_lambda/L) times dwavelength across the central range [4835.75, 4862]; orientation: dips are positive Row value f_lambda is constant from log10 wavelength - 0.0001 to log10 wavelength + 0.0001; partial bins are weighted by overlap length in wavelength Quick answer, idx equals 1.7 angstrom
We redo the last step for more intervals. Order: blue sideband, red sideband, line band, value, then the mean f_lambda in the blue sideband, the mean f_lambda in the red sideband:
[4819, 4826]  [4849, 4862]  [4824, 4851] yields 1.12 angstrom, 2.27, 1.87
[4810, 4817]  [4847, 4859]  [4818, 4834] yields -1.23 angstrom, 2.07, 1.81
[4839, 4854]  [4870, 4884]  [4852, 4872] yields -0.13 angstrom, 1.86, 2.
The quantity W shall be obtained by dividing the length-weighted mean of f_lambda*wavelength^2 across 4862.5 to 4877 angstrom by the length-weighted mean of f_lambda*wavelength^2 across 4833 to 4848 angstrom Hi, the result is 1.0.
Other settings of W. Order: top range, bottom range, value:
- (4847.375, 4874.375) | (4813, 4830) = 0.89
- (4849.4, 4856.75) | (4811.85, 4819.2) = 0.82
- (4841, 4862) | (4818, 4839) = 0.88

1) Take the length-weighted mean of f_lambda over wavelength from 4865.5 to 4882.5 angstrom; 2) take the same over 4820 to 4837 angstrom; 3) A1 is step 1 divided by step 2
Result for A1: 0.88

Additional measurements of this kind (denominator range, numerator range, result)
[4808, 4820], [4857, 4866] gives 1.00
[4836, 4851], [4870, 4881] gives 1.03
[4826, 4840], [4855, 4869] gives 0.95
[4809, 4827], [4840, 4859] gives 0.86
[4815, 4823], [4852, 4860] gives 0.84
